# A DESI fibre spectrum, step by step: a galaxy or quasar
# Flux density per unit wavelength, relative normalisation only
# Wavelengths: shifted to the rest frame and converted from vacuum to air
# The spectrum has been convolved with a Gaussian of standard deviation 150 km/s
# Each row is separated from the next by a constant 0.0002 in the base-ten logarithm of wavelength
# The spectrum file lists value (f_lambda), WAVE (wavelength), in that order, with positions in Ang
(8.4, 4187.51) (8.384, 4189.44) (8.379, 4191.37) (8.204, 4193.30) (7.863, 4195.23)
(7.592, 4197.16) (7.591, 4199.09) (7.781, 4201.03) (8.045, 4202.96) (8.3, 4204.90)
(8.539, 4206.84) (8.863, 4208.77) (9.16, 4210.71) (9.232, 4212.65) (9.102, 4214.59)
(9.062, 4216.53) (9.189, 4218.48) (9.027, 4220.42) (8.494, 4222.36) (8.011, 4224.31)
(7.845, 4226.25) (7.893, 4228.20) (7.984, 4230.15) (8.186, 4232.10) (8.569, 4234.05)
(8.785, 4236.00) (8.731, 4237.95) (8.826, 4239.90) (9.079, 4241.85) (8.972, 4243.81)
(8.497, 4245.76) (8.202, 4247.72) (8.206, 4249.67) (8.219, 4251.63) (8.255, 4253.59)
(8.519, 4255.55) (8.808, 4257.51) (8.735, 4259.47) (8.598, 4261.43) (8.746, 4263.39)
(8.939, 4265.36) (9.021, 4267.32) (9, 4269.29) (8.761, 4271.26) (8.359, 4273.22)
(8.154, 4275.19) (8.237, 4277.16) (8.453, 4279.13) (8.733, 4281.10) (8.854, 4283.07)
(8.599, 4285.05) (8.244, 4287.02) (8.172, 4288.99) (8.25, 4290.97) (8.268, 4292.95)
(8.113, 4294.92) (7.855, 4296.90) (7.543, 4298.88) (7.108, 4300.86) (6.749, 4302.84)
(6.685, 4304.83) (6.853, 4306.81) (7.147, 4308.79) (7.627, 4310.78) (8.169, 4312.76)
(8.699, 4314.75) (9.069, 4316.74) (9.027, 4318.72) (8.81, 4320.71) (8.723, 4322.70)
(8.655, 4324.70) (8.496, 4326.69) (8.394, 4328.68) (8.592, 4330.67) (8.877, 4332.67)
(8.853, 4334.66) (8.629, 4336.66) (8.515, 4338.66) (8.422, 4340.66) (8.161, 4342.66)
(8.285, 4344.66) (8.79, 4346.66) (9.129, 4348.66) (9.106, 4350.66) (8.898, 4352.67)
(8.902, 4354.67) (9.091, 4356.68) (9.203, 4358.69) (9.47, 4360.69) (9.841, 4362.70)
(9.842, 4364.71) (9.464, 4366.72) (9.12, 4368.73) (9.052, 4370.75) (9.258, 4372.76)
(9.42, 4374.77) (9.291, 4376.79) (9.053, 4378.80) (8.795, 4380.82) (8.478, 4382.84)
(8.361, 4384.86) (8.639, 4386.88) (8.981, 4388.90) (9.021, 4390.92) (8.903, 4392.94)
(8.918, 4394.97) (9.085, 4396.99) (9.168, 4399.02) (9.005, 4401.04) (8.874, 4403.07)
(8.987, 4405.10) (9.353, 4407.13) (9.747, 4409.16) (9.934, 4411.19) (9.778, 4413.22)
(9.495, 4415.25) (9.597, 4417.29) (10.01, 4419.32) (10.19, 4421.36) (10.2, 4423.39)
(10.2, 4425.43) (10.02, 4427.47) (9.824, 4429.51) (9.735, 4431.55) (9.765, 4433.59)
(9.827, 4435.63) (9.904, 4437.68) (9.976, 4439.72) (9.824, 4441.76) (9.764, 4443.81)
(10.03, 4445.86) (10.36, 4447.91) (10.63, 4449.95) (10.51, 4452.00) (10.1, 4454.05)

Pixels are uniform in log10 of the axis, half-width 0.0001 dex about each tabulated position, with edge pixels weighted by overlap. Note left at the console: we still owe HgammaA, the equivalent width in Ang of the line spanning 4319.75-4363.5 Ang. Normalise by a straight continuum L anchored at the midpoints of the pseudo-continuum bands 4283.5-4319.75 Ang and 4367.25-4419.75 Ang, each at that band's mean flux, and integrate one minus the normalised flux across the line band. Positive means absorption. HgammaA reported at -1.8 Ang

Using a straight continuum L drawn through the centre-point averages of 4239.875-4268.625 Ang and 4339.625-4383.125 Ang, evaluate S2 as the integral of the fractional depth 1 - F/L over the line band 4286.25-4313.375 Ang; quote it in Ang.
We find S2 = 3.7 Ang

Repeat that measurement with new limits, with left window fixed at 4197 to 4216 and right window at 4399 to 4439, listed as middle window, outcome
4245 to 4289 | 1.4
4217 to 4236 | 0.4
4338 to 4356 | 1.1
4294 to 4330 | 4.3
